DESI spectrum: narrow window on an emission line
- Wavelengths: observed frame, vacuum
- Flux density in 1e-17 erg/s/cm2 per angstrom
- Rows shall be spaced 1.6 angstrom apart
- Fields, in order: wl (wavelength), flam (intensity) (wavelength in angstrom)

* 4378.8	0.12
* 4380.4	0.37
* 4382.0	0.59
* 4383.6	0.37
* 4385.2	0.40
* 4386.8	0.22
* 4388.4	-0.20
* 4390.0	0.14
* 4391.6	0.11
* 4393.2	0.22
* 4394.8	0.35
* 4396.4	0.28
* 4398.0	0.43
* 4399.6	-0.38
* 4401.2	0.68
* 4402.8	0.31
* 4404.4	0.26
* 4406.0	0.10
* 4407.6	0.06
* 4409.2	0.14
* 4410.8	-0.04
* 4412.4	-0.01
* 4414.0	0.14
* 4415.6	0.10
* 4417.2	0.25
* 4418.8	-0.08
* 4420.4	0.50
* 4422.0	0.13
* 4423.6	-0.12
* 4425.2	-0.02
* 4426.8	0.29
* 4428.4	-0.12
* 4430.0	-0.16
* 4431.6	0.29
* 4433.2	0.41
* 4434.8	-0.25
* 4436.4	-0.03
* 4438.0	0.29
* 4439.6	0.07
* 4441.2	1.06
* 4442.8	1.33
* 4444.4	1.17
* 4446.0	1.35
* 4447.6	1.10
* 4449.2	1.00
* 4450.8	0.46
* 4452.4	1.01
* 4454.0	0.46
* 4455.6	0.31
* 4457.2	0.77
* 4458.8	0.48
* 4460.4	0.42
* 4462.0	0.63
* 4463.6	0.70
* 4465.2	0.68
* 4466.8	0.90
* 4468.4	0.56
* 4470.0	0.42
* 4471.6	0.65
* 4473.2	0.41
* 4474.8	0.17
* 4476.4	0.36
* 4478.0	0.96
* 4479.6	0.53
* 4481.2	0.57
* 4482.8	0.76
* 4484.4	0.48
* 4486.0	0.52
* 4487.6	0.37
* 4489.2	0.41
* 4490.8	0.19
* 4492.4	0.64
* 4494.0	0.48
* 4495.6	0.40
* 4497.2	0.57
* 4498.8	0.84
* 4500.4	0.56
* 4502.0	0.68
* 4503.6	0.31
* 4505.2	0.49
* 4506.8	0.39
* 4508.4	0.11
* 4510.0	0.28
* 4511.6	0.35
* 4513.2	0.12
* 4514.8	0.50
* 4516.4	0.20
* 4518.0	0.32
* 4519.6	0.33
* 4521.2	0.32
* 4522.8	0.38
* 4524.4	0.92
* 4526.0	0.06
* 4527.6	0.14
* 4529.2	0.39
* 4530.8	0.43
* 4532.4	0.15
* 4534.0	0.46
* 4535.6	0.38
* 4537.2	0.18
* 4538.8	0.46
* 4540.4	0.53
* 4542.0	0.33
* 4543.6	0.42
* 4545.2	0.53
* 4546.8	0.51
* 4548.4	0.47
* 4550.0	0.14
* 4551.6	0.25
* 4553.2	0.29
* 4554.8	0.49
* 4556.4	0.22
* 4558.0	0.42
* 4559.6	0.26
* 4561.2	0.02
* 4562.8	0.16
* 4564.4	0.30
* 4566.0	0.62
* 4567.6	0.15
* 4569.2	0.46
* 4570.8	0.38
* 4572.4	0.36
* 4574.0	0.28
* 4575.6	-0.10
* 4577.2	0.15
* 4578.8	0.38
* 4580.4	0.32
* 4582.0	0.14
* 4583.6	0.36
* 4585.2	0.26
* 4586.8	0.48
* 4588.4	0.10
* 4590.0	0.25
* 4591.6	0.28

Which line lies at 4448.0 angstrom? C IV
